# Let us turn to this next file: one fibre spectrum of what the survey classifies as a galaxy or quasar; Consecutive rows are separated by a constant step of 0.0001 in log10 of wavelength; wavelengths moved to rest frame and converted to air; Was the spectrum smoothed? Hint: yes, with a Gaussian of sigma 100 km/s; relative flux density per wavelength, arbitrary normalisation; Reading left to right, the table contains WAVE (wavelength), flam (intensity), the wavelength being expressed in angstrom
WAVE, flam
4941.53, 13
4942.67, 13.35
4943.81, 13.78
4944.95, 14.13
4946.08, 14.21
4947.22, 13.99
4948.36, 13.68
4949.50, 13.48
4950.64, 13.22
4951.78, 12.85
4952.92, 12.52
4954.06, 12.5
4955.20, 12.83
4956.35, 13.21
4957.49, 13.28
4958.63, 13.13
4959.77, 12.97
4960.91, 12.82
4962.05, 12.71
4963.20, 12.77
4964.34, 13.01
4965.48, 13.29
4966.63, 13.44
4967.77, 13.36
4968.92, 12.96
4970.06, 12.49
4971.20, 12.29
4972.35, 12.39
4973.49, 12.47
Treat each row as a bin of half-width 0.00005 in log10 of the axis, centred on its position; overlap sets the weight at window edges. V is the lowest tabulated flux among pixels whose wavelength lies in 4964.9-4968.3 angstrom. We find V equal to 13.29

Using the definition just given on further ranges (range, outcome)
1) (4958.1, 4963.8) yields 12.71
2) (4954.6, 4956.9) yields 12.83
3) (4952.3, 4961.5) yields 12.5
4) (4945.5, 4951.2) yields 13.22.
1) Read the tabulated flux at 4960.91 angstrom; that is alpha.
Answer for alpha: 12.82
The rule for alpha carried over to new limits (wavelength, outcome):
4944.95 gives 14.13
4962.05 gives 12.71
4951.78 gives 12.85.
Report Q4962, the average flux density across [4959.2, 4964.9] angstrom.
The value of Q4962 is 12.9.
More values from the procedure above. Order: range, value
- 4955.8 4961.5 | 13.1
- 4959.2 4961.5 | 12.9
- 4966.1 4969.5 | 13.3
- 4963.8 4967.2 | 13.2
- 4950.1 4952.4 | 13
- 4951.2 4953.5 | 12.7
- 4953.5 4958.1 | 12.9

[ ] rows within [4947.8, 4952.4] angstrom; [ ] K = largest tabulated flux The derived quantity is 13.68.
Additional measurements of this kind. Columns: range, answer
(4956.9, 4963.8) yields 13.28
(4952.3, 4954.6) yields 12.52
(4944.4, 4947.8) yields 14.21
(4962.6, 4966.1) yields 13.29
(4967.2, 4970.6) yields 13.36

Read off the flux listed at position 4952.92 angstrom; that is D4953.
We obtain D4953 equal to 12.52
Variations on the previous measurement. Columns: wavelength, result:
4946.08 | 14.21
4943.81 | 13.78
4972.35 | 12.39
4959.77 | 12.97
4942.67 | 13.35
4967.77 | 13.36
